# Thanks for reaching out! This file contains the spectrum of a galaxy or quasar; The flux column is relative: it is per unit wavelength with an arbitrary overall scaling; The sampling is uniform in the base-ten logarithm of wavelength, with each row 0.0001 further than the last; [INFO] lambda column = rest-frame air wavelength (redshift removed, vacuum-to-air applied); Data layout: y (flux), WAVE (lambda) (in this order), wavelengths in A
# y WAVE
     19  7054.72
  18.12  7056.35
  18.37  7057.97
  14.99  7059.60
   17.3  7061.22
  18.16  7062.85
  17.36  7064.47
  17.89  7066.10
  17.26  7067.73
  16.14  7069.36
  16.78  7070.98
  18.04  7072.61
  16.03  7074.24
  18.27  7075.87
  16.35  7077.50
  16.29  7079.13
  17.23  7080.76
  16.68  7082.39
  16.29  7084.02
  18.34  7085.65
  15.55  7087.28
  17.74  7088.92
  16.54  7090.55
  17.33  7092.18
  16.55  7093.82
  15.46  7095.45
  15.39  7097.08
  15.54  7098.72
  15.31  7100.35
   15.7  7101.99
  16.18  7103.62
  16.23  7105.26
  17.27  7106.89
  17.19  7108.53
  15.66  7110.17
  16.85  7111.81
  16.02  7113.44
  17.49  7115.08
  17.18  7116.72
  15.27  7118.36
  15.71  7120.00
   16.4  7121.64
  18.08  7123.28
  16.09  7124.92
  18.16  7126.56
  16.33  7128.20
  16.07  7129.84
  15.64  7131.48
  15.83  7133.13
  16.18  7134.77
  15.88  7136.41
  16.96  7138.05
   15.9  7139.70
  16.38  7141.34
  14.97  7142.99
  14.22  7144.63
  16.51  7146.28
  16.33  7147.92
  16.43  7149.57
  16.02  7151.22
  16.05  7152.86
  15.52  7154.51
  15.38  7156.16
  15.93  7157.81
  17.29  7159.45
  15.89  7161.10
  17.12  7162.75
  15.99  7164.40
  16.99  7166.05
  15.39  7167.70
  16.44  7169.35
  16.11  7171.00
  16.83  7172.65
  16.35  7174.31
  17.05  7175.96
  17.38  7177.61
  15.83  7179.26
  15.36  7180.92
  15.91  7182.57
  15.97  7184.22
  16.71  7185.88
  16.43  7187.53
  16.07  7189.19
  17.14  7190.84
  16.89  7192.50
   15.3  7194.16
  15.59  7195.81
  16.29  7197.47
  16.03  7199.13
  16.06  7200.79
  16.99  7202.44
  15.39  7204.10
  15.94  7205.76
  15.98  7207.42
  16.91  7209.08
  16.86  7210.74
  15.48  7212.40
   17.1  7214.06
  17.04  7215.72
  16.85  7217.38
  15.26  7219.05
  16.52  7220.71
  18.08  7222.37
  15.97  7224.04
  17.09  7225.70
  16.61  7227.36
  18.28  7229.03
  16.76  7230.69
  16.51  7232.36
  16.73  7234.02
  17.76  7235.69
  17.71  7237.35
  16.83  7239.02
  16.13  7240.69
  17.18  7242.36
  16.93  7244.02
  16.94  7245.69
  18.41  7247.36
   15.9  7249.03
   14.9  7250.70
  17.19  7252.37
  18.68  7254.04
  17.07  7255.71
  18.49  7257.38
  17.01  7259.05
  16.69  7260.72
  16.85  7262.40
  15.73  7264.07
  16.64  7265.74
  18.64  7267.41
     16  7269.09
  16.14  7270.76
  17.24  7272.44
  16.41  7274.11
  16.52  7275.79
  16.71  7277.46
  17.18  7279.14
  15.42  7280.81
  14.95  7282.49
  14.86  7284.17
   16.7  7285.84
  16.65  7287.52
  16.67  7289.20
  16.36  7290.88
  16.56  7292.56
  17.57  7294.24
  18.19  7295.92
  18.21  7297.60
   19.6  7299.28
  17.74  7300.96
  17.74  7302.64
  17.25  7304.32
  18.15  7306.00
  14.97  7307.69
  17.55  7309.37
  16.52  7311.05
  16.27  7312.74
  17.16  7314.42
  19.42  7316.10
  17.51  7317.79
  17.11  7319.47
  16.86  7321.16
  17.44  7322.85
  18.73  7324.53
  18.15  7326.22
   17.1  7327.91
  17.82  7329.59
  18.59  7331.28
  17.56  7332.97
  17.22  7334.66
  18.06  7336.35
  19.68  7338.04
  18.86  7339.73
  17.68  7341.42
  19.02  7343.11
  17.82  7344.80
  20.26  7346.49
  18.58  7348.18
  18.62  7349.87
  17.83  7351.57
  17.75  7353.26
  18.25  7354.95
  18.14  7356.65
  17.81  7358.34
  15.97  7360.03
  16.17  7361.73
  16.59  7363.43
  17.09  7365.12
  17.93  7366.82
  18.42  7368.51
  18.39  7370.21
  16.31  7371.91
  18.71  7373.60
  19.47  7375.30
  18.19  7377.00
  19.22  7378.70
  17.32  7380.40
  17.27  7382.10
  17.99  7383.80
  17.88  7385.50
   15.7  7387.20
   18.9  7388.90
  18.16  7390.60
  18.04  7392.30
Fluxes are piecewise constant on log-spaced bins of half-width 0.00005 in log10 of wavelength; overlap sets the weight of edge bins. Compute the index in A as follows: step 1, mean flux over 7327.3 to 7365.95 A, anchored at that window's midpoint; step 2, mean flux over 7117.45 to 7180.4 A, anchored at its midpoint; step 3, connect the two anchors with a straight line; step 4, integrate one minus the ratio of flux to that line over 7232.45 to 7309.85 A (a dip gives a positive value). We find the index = 1.53 A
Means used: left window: 16.2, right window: 17.9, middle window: 16.9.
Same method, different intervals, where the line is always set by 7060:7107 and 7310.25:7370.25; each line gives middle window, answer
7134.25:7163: 1.63 A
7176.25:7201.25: 1.39 A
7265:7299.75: 1.57 A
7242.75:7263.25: 0.43 A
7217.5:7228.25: 0.44 A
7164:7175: 0.50 A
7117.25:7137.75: 0.69 A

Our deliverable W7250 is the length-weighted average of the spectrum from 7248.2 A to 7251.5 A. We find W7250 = 15.4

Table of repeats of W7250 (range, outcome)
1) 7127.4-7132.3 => 16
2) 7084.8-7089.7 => 17.2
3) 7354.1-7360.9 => 17.5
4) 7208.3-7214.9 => 16.6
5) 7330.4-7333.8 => 18.1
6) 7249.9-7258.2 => 17.3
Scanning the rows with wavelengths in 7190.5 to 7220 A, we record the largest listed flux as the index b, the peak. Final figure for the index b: 17.14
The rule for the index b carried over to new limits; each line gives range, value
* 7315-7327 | 19.42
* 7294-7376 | 20.26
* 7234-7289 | 18.68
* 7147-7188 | 17.38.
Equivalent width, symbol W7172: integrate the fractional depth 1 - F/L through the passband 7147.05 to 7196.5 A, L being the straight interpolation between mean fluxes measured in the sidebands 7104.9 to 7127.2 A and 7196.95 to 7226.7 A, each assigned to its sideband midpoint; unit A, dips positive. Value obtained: 0.85 A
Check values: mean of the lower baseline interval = 16.7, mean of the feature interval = 16.3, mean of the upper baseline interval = 16.4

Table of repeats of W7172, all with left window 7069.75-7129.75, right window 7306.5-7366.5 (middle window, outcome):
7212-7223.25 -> 0.3 A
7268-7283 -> 0.9 A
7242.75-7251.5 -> 0.3 A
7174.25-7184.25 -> 0.4 A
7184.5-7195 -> 0.4 A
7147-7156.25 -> 0.5 A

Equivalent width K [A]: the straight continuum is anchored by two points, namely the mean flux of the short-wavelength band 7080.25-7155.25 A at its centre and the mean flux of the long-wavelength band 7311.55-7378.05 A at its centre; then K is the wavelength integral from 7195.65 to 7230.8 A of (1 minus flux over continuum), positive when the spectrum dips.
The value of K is 1.0 A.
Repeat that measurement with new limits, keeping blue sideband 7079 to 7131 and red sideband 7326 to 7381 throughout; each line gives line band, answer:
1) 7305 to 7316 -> 0.5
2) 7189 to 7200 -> 0.6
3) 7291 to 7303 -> -0.1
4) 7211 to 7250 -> 0.9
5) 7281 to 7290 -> 0.9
